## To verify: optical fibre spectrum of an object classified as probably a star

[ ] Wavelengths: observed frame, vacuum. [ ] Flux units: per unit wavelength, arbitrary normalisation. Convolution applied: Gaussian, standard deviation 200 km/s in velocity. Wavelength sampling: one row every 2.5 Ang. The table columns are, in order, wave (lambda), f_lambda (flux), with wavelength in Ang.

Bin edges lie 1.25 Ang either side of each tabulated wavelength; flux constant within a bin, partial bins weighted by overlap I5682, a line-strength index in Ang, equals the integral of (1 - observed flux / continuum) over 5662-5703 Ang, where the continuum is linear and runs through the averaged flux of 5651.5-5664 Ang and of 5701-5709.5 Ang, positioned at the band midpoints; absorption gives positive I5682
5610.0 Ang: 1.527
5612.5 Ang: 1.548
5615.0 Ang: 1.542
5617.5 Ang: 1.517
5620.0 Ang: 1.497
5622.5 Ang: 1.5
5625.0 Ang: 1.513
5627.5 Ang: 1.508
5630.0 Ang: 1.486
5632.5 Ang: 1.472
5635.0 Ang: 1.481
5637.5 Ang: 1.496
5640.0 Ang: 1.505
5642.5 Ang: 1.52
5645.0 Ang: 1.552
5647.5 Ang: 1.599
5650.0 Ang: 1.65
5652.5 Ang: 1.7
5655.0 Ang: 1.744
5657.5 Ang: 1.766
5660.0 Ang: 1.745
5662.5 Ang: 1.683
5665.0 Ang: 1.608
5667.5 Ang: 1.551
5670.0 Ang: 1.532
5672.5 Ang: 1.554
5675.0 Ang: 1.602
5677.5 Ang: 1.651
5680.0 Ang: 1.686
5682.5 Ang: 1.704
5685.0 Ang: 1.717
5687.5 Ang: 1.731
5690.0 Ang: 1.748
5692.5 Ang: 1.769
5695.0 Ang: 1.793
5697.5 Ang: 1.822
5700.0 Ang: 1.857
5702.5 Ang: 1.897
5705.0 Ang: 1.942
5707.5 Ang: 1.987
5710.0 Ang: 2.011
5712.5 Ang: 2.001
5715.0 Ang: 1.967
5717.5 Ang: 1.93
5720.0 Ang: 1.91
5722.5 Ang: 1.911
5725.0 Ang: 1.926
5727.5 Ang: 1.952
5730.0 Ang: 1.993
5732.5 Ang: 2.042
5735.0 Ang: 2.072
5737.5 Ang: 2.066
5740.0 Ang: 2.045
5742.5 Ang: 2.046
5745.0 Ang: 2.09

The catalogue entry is 3.2 Ang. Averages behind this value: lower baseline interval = 1.73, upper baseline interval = 1.95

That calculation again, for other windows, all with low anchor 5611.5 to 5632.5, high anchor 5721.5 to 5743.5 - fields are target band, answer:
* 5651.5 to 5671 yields 0.21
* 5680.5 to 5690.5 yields 0.42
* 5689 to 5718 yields -0.26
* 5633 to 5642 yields 0.49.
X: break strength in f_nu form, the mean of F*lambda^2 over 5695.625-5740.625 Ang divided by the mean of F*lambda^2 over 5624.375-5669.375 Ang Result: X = 1.27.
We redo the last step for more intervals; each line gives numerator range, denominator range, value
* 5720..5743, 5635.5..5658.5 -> 1.28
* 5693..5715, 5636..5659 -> 1.21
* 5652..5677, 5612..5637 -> 1.11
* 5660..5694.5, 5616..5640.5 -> 1.13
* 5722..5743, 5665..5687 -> 1.26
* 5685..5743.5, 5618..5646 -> 1.32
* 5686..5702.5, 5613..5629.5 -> 1.22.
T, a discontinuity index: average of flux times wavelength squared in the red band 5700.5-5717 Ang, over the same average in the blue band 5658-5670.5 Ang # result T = 1.2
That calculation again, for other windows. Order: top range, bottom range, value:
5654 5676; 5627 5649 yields 1.09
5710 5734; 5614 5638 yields 1.35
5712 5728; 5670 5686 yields 1.20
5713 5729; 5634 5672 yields 1.23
